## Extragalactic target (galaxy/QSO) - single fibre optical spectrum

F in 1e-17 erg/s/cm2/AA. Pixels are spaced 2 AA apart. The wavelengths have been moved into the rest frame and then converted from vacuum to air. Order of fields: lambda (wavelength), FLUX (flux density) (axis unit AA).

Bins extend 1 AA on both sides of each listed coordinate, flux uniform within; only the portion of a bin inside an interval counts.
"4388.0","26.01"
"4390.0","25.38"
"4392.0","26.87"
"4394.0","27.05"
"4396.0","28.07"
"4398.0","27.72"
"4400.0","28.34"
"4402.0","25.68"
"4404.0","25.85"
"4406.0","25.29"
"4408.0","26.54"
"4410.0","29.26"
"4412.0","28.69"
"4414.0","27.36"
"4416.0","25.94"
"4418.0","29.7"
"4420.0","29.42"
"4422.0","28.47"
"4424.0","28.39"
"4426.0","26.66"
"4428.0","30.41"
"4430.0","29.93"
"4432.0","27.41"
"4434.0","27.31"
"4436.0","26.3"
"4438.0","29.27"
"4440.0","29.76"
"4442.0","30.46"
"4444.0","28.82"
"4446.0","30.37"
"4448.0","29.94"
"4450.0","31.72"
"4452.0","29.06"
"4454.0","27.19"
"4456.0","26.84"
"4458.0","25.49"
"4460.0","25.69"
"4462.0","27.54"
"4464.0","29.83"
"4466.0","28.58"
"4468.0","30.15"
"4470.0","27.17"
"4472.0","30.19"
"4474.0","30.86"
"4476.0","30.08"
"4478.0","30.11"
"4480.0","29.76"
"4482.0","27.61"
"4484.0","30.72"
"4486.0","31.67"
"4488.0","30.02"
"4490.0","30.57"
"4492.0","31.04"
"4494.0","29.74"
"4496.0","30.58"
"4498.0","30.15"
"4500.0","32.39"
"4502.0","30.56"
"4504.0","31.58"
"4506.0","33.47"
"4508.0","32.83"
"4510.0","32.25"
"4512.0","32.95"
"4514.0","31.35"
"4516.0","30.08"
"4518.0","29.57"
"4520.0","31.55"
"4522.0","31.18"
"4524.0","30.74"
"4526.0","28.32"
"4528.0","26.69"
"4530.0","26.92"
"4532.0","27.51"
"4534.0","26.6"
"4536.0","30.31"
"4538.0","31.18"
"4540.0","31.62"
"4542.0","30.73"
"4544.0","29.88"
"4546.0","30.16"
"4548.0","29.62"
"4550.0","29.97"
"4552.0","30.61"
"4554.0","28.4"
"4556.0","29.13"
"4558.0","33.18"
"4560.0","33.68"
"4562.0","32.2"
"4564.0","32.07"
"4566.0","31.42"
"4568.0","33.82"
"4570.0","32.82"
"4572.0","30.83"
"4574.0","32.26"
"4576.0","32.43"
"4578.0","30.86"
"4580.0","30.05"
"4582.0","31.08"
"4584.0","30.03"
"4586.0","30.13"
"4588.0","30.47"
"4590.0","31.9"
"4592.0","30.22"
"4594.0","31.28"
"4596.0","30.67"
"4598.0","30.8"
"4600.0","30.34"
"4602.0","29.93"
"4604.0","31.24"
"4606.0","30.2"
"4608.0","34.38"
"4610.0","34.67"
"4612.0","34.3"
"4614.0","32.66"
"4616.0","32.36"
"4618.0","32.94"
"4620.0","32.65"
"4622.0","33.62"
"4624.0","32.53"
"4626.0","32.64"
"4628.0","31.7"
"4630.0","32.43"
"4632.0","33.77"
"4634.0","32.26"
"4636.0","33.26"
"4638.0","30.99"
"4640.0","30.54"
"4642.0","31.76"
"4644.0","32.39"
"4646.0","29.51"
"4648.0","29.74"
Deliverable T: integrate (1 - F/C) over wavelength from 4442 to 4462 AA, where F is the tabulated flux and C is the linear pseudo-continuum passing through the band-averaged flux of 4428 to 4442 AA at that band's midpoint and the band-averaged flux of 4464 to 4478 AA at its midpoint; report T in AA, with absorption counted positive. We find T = 0.4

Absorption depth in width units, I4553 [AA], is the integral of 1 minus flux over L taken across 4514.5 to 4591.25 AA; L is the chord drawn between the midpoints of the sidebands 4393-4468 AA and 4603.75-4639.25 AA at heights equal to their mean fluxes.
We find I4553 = 1.3 AA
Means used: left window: 28.1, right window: 32.7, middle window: 30.5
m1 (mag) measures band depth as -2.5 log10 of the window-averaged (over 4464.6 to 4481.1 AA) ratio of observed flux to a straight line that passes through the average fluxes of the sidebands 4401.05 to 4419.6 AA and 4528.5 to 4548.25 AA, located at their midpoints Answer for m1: -0.05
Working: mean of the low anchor 27.2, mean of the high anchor 29.4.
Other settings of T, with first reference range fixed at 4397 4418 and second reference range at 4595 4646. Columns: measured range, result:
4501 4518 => -1.3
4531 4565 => 0.1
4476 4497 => -0.8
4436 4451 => -0.9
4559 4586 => -0.6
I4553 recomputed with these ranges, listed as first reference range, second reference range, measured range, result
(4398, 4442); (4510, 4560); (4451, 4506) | -0.9 AA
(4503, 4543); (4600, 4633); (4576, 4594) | 0.6 AA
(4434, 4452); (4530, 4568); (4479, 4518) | -1.3 AA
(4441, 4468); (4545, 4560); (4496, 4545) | -1.0 AA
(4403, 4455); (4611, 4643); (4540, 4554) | 0.3 AA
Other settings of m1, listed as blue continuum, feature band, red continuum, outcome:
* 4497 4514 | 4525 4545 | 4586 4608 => 0.095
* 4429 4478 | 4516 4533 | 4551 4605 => 0.037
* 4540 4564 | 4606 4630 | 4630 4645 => -0.038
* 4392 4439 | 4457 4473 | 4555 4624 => 0.032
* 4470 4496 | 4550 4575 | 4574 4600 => -0.033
